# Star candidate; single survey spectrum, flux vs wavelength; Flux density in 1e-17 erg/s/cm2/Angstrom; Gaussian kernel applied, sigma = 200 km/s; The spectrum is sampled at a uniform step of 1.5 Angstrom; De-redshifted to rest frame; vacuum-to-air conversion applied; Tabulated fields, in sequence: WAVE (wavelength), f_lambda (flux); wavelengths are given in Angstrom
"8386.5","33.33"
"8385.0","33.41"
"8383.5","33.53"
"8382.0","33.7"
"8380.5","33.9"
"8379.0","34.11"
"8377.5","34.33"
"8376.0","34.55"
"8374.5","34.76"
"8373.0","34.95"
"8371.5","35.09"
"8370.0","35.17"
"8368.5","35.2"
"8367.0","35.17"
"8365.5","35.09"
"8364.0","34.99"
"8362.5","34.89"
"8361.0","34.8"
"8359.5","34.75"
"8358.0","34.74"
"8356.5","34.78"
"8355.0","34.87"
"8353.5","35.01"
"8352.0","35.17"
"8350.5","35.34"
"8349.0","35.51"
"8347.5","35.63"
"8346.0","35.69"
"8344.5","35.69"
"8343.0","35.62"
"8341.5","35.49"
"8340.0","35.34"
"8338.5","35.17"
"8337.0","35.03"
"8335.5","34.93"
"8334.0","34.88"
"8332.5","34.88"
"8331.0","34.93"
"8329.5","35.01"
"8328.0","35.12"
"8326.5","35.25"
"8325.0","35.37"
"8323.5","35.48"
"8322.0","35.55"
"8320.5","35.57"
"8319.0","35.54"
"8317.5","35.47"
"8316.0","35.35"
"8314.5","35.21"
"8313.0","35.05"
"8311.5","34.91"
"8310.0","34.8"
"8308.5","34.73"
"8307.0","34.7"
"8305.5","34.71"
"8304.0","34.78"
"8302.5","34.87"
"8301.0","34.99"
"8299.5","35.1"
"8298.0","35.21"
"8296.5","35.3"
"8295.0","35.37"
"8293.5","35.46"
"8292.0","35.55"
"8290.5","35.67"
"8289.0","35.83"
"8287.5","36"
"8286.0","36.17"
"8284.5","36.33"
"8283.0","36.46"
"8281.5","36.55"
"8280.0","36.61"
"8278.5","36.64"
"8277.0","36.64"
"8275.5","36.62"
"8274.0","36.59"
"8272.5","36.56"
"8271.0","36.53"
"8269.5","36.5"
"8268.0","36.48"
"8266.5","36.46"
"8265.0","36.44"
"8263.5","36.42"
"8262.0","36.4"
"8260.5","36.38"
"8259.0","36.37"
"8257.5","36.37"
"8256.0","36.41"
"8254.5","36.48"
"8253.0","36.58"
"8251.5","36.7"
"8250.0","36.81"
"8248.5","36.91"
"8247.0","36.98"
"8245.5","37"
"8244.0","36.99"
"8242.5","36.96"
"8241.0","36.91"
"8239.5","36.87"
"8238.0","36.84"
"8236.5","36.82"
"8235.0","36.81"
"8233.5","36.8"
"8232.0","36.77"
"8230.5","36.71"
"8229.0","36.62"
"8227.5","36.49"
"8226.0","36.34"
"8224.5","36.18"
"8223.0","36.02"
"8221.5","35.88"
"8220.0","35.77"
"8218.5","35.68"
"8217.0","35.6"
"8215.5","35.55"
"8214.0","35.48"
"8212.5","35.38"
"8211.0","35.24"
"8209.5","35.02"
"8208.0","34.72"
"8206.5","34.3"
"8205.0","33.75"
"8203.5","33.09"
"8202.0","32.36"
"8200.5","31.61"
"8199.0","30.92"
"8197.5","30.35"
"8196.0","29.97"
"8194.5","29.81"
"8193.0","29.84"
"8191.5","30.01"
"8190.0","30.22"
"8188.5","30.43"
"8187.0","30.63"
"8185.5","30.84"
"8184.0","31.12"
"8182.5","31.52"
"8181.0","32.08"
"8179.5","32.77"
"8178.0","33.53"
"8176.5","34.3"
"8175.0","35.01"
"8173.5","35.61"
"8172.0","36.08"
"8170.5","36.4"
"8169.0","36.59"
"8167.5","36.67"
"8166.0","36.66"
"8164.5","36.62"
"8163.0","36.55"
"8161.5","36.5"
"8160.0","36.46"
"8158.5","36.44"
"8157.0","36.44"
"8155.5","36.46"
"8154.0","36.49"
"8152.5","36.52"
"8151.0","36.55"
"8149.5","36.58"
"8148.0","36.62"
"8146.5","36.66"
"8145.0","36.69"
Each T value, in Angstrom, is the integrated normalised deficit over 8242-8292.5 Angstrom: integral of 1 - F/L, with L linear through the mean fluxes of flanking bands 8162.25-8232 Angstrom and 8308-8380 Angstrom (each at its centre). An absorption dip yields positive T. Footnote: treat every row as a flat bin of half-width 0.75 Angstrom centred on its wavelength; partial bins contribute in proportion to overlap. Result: -2.9 Angstrom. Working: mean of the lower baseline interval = 34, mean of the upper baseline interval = 35.1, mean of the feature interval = 36.5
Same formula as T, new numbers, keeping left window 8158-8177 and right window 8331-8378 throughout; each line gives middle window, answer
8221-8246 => -0.6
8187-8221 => 2.9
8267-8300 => -0.6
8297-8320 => 0.2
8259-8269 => -0.2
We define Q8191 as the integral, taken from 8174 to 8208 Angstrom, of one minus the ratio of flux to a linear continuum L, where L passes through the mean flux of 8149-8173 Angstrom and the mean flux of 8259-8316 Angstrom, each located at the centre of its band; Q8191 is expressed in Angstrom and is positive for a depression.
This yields 4.2 Angstrom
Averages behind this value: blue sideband 36.5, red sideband 35.8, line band 31.8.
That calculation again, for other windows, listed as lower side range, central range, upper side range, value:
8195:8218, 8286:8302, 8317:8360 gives -0.4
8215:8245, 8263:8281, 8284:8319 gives -0.4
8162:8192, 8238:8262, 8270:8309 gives -1.1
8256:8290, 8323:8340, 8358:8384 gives 0.1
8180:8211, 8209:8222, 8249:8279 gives -0.9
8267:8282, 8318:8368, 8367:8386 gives -0.1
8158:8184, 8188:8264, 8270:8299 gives 1.2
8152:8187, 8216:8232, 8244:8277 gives -0.1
